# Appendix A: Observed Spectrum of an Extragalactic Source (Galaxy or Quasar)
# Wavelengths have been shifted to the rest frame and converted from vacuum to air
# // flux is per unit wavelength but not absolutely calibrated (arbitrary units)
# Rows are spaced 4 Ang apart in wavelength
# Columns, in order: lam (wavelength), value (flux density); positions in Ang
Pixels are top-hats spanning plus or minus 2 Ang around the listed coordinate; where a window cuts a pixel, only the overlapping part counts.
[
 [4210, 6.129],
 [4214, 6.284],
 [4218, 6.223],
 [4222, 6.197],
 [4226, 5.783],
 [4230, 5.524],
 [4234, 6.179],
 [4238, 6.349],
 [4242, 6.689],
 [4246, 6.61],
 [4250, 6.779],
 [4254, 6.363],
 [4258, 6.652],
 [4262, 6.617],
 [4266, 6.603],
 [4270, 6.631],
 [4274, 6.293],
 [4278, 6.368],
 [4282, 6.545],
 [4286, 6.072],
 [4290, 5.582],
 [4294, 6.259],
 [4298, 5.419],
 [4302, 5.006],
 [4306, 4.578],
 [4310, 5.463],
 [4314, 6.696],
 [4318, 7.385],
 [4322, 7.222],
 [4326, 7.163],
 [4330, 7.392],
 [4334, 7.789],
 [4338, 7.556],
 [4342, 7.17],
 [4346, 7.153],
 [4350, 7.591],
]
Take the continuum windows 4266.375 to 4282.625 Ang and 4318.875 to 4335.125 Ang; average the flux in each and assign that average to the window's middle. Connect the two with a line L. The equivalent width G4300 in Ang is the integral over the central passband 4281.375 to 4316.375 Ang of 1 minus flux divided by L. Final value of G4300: 5.9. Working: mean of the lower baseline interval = 6.47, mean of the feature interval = 5.72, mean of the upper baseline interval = 7.37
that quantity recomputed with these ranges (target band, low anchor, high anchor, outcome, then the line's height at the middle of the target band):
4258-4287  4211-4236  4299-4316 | -4.02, 5.69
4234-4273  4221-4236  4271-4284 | -2.50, 6.17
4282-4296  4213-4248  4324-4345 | 1.67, 6.88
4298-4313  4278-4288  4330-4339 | 3.72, 6.89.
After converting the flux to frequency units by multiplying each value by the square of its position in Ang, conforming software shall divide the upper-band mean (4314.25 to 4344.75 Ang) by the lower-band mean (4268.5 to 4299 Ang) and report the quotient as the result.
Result 1.22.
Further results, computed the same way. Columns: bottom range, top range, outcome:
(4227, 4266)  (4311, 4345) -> 1.17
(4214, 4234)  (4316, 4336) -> 1.29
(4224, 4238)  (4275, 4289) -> 1.09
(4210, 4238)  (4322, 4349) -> 1.28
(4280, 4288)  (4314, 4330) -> 1.16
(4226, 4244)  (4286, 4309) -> 0.91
